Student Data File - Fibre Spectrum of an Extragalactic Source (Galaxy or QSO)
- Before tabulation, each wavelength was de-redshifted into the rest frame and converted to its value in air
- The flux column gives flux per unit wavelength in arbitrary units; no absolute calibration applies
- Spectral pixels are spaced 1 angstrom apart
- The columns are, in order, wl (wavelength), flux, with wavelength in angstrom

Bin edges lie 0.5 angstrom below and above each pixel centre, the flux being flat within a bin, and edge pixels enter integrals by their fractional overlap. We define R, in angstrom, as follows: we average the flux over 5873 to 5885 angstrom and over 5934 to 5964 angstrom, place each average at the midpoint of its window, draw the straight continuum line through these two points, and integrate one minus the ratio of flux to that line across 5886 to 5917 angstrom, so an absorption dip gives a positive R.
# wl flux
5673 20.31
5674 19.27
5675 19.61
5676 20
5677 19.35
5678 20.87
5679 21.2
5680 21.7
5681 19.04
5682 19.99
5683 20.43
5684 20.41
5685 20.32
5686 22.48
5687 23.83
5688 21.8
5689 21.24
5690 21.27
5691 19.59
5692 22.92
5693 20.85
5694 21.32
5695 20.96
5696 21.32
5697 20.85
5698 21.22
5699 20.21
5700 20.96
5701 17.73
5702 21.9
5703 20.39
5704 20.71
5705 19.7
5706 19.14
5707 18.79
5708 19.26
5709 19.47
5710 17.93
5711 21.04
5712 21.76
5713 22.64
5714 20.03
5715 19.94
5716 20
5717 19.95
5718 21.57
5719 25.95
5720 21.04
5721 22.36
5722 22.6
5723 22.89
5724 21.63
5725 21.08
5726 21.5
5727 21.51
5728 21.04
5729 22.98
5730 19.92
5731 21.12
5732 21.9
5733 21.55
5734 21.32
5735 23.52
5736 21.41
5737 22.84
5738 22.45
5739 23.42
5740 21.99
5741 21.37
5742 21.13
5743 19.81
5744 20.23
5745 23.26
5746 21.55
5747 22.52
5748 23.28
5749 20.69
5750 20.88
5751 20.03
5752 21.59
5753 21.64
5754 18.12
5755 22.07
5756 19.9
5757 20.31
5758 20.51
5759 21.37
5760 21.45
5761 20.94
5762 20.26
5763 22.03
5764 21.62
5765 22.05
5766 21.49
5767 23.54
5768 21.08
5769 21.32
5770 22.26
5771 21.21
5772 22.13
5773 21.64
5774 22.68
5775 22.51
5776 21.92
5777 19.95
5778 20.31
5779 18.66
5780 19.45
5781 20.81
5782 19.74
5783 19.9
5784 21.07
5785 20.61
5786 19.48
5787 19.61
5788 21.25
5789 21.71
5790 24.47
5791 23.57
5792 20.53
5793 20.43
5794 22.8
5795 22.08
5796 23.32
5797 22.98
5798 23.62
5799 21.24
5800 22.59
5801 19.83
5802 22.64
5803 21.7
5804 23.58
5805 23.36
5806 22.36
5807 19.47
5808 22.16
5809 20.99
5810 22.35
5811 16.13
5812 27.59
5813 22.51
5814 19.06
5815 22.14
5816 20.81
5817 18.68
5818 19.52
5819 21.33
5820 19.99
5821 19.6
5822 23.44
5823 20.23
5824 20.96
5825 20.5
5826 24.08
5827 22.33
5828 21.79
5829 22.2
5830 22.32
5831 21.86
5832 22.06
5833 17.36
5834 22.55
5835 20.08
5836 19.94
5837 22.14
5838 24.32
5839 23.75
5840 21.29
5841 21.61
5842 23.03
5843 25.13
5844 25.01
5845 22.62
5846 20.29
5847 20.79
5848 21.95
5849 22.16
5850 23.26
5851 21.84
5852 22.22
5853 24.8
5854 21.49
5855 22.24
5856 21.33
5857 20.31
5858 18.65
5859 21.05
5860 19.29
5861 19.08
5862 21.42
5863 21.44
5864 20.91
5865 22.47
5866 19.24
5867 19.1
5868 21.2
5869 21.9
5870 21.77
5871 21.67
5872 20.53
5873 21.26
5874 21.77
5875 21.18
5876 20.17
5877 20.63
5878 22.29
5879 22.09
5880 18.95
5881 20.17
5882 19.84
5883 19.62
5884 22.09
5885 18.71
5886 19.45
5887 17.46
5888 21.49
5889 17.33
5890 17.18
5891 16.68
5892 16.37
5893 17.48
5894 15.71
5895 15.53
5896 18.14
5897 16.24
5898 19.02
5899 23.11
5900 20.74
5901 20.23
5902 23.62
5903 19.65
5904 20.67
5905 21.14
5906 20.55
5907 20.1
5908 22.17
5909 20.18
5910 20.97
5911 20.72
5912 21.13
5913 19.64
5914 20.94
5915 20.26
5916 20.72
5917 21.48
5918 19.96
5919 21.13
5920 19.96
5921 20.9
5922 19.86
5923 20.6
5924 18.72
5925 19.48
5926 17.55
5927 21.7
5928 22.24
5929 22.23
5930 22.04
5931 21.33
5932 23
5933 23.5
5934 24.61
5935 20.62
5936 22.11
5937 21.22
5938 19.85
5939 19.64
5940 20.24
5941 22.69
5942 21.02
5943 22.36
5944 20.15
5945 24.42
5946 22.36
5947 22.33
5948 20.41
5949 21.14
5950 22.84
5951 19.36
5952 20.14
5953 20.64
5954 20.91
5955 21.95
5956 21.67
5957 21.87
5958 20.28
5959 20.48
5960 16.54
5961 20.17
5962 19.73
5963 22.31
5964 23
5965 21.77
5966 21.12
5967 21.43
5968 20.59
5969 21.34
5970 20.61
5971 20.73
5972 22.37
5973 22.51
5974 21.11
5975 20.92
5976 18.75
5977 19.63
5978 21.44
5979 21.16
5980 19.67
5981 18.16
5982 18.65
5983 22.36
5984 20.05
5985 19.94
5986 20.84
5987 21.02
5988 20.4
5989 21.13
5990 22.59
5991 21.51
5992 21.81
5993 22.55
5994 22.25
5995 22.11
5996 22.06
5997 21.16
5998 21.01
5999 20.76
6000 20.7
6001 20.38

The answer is 1.96 angstrom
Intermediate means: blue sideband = 20.7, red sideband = 21.1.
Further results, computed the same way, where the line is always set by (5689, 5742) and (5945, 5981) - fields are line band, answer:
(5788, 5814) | -1.2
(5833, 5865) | -1.0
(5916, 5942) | -0.1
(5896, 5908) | 0.3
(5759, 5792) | -0.2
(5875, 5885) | 0.2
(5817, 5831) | -0.2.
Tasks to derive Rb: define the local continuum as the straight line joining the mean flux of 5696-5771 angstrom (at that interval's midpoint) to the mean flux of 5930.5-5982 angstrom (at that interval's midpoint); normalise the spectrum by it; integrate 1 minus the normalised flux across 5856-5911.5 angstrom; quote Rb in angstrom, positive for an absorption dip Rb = 2.95 angstrom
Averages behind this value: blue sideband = 21.2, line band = 20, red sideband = 21.1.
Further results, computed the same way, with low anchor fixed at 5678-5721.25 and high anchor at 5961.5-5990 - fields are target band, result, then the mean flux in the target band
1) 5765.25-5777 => -0.6 angstrom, 21.9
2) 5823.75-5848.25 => -1.4 angstrom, 22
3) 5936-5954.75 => -0.4 angstrom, 21.2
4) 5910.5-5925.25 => 0.3 angstrom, 20.4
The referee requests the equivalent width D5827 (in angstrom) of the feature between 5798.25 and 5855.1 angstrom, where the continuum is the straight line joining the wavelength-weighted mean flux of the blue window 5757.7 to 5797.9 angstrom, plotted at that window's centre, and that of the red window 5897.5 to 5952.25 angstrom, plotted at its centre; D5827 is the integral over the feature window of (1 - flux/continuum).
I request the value -1.3 angstrom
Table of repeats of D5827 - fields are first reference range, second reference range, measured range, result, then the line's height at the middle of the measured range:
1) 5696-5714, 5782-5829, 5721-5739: -1.2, 20.6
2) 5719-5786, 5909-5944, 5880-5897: 2.3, 21.1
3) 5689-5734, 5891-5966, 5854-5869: 0.1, 20.7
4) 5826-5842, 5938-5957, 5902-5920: 0.6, 21.5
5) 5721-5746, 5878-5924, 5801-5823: -0.5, 20.8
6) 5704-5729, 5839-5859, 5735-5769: -0.3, 21.3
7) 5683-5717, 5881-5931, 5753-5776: -1.1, 20.4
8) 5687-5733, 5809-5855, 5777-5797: 0.4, 21.5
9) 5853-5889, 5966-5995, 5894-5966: 0.0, 20.8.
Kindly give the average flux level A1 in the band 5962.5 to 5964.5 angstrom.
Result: 22.7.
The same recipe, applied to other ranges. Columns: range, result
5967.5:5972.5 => 21.1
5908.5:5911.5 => 20.6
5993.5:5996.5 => 22.1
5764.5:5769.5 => 21.9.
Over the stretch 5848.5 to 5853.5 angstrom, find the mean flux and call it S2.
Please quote 22.9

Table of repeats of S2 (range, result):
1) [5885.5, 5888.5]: 19.5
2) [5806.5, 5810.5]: 21.2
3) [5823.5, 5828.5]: 21.9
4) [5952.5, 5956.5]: 21.3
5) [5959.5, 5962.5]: 18.8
